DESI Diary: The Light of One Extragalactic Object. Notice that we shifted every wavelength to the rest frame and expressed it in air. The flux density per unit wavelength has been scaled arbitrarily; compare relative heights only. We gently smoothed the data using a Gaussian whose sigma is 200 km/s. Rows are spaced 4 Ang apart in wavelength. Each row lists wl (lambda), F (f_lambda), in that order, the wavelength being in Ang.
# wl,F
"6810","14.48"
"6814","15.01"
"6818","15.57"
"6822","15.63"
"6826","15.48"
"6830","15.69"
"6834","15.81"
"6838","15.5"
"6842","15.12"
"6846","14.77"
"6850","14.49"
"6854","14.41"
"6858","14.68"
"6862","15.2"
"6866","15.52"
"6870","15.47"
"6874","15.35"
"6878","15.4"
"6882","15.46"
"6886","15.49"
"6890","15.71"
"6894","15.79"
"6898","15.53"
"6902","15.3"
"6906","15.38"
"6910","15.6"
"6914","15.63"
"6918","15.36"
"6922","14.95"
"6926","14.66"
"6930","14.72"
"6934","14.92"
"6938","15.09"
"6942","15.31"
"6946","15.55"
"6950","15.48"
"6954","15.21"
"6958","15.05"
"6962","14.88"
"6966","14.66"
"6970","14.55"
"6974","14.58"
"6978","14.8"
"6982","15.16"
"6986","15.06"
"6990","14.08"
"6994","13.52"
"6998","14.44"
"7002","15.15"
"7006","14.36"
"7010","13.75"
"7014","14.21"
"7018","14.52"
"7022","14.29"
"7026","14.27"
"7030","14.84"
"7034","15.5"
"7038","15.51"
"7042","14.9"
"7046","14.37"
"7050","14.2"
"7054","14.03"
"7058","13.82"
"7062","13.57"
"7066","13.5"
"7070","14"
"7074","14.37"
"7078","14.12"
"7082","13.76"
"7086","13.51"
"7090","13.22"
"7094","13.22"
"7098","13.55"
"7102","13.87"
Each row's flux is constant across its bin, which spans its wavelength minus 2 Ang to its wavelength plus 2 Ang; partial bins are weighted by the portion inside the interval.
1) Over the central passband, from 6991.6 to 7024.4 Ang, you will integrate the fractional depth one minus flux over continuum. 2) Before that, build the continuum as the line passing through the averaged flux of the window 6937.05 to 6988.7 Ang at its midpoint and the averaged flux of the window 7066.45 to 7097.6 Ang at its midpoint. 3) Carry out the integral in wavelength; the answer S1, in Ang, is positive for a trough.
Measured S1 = 0.56 Ang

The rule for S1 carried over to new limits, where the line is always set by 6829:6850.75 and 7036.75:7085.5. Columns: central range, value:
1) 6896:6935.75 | -0.9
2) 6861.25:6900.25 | -1.2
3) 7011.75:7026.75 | 0.0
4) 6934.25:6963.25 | -1.0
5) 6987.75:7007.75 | 0.2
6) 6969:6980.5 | -0.1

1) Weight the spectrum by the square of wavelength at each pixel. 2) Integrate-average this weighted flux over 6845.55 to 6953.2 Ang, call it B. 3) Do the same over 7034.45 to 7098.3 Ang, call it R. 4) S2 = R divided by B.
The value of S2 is 1.0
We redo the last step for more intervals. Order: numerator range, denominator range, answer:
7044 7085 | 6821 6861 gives 0.98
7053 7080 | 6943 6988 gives 0.95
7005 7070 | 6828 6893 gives 0.99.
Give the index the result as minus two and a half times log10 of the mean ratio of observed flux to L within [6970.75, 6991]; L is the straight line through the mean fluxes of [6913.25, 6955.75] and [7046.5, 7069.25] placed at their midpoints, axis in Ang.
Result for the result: -0.01 mag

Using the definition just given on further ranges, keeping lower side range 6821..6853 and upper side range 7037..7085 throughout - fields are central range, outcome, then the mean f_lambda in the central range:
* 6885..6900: -0.05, 15.6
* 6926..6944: -0.01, 15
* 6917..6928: -0.01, 15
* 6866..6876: -0.02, 15.4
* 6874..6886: -0.03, 15.4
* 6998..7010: -0.01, 14.5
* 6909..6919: -0.05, 15.5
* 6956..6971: -0.01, 14.8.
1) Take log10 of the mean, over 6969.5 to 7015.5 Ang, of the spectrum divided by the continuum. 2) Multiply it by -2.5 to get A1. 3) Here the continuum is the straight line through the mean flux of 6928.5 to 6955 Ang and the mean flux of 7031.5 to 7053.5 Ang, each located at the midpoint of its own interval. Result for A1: 0.04 mag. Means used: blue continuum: 15.2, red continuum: 14.8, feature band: 14.5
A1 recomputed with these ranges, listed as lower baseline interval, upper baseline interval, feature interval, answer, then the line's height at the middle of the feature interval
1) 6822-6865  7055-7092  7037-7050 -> -0.06 mag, 14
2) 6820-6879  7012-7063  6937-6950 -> -0.04 mag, 14.9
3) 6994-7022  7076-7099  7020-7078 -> -0.03 mag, 13.9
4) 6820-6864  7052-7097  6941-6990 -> -0.04 mag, 14.4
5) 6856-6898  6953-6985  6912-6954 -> -0.01 mag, 15.1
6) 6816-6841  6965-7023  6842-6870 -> 0.04 mag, 15.4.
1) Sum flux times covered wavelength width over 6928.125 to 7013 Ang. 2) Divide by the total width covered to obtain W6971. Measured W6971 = 14.8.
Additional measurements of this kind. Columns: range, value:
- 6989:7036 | 14.4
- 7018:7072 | 14.4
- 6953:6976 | 14.8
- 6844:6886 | 15.1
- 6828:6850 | 15.3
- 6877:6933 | 15.3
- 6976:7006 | 14.6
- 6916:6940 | 15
